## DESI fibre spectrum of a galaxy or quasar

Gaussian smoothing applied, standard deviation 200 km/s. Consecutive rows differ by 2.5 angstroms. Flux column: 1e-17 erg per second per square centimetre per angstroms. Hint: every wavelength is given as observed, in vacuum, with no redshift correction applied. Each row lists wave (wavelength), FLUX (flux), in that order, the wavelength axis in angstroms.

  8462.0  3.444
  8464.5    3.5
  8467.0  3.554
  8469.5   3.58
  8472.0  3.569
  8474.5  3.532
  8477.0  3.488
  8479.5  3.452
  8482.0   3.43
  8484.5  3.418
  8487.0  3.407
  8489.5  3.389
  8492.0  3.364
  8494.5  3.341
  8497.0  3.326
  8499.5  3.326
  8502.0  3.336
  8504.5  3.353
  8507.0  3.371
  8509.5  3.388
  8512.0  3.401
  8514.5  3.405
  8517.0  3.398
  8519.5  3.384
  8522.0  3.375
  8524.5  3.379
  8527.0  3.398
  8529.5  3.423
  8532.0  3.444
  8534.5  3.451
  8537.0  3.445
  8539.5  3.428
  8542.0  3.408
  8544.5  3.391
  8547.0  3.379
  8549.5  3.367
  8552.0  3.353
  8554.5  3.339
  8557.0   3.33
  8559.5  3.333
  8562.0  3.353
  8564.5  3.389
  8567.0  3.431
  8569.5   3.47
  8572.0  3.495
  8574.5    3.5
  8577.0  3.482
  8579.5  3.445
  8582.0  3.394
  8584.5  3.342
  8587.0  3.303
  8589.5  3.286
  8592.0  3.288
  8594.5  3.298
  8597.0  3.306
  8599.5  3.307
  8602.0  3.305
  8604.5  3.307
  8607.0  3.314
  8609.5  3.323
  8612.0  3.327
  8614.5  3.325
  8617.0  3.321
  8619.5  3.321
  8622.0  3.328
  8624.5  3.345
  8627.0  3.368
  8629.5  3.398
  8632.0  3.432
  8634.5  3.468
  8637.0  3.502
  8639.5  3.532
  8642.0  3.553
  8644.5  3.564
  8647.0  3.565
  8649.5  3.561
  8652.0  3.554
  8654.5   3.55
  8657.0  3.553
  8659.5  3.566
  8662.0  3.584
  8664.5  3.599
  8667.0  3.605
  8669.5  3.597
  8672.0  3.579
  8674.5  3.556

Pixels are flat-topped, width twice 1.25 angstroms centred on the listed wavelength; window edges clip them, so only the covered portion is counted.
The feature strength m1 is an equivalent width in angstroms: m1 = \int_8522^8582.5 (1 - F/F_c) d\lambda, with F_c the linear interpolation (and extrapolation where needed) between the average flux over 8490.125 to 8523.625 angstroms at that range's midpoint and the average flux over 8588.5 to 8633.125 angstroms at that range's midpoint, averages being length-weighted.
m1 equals -1.1 angstroms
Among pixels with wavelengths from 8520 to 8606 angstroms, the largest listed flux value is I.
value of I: 3.5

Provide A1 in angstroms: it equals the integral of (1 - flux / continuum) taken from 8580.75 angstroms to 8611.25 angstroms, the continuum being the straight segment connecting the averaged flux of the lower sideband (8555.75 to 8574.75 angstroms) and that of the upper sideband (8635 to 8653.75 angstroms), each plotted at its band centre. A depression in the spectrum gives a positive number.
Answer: 1.3 angstroms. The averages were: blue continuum 3.41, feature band 3.31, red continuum 3.54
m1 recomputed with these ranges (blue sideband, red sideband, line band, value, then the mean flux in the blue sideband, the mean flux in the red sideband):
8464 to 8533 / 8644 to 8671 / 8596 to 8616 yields 1.2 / 3.42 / 3.57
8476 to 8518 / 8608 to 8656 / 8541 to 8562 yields 0.3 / 3.39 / 3.44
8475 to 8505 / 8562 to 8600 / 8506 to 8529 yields 0.0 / 3.39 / 3.38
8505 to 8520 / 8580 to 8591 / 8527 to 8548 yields -0.3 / 3.39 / 3.34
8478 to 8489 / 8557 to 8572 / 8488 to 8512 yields 0.4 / 3.43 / 3.4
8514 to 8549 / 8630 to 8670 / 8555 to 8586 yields 0.4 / 3.41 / 3.55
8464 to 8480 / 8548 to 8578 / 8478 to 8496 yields 0.6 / 3.53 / 3.4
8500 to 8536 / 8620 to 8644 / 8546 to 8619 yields 1.3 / 3.39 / 3.44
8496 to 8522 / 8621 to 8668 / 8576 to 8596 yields 0.6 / 3.37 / 3.51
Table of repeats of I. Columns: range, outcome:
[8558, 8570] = 3.47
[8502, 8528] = 3.405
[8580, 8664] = 3.584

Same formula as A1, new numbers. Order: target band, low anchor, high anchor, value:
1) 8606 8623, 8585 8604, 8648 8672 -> 0.3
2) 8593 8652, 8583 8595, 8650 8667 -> 0.6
